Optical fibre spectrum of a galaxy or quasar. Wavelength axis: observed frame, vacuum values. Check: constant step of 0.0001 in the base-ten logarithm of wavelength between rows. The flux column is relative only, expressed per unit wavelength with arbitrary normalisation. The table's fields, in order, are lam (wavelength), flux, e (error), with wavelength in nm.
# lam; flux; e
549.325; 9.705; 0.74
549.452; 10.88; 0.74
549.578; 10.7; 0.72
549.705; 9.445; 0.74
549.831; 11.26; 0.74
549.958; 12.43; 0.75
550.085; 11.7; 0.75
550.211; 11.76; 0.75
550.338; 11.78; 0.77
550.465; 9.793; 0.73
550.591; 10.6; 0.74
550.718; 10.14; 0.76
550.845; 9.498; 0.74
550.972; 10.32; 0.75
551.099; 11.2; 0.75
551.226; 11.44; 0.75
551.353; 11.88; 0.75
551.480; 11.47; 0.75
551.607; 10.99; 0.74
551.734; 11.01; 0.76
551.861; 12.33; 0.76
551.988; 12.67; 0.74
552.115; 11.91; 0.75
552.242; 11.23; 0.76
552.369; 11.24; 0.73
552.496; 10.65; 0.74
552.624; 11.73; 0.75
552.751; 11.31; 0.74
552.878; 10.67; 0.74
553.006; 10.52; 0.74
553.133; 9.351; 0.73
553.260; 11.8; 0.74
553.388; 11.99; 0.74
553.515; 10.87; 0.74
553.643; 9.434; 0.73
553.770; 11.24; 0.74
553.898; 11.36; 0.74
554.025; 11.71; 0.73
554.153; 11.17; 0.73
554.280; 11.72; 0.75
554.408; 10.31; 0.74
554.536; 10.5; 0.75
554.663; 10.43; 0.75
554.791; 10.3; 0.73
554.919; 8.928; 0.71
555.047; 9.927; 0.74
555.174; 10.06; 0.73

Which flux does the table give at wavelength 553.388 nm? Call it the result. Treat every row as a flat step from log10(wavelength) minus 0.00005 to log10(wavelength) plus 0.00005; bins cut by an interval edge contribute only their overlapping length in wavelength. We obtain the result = 11.99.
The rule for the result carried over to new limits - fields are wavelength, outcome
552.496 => 10.65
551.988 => 12.67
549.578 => 10.7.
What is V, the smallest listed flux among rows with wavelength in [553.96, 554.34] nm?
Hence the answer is 11.17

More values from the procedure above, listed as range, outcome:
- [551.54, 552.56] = 10.65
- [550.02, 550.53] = 9.793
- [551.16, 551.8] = 10.99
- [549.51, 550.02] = 9.445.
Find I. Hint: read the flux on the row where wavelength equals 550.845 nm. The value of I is 9.498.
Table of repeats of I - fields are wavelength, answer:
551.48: 11.47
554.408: 10.31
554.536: 10.5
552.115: 11.91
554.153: 11.17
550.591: 10.6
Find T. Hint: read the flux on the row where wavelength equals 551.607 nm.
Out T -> 10.99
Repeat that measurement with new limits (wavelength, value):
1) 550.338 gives 11.78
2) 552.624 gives 11.73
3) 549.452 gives 10.88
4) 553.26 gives 11.8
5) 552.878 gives 10.67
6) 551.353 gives 11.88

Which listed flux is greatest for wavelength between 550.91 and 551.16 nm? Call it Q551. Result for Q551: 11.2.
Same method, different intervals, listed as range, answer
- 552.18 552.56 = 11.24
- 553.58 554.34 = 11.72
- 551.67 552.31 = 12.67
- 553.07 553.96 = 11.99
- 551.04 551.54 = 11.88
